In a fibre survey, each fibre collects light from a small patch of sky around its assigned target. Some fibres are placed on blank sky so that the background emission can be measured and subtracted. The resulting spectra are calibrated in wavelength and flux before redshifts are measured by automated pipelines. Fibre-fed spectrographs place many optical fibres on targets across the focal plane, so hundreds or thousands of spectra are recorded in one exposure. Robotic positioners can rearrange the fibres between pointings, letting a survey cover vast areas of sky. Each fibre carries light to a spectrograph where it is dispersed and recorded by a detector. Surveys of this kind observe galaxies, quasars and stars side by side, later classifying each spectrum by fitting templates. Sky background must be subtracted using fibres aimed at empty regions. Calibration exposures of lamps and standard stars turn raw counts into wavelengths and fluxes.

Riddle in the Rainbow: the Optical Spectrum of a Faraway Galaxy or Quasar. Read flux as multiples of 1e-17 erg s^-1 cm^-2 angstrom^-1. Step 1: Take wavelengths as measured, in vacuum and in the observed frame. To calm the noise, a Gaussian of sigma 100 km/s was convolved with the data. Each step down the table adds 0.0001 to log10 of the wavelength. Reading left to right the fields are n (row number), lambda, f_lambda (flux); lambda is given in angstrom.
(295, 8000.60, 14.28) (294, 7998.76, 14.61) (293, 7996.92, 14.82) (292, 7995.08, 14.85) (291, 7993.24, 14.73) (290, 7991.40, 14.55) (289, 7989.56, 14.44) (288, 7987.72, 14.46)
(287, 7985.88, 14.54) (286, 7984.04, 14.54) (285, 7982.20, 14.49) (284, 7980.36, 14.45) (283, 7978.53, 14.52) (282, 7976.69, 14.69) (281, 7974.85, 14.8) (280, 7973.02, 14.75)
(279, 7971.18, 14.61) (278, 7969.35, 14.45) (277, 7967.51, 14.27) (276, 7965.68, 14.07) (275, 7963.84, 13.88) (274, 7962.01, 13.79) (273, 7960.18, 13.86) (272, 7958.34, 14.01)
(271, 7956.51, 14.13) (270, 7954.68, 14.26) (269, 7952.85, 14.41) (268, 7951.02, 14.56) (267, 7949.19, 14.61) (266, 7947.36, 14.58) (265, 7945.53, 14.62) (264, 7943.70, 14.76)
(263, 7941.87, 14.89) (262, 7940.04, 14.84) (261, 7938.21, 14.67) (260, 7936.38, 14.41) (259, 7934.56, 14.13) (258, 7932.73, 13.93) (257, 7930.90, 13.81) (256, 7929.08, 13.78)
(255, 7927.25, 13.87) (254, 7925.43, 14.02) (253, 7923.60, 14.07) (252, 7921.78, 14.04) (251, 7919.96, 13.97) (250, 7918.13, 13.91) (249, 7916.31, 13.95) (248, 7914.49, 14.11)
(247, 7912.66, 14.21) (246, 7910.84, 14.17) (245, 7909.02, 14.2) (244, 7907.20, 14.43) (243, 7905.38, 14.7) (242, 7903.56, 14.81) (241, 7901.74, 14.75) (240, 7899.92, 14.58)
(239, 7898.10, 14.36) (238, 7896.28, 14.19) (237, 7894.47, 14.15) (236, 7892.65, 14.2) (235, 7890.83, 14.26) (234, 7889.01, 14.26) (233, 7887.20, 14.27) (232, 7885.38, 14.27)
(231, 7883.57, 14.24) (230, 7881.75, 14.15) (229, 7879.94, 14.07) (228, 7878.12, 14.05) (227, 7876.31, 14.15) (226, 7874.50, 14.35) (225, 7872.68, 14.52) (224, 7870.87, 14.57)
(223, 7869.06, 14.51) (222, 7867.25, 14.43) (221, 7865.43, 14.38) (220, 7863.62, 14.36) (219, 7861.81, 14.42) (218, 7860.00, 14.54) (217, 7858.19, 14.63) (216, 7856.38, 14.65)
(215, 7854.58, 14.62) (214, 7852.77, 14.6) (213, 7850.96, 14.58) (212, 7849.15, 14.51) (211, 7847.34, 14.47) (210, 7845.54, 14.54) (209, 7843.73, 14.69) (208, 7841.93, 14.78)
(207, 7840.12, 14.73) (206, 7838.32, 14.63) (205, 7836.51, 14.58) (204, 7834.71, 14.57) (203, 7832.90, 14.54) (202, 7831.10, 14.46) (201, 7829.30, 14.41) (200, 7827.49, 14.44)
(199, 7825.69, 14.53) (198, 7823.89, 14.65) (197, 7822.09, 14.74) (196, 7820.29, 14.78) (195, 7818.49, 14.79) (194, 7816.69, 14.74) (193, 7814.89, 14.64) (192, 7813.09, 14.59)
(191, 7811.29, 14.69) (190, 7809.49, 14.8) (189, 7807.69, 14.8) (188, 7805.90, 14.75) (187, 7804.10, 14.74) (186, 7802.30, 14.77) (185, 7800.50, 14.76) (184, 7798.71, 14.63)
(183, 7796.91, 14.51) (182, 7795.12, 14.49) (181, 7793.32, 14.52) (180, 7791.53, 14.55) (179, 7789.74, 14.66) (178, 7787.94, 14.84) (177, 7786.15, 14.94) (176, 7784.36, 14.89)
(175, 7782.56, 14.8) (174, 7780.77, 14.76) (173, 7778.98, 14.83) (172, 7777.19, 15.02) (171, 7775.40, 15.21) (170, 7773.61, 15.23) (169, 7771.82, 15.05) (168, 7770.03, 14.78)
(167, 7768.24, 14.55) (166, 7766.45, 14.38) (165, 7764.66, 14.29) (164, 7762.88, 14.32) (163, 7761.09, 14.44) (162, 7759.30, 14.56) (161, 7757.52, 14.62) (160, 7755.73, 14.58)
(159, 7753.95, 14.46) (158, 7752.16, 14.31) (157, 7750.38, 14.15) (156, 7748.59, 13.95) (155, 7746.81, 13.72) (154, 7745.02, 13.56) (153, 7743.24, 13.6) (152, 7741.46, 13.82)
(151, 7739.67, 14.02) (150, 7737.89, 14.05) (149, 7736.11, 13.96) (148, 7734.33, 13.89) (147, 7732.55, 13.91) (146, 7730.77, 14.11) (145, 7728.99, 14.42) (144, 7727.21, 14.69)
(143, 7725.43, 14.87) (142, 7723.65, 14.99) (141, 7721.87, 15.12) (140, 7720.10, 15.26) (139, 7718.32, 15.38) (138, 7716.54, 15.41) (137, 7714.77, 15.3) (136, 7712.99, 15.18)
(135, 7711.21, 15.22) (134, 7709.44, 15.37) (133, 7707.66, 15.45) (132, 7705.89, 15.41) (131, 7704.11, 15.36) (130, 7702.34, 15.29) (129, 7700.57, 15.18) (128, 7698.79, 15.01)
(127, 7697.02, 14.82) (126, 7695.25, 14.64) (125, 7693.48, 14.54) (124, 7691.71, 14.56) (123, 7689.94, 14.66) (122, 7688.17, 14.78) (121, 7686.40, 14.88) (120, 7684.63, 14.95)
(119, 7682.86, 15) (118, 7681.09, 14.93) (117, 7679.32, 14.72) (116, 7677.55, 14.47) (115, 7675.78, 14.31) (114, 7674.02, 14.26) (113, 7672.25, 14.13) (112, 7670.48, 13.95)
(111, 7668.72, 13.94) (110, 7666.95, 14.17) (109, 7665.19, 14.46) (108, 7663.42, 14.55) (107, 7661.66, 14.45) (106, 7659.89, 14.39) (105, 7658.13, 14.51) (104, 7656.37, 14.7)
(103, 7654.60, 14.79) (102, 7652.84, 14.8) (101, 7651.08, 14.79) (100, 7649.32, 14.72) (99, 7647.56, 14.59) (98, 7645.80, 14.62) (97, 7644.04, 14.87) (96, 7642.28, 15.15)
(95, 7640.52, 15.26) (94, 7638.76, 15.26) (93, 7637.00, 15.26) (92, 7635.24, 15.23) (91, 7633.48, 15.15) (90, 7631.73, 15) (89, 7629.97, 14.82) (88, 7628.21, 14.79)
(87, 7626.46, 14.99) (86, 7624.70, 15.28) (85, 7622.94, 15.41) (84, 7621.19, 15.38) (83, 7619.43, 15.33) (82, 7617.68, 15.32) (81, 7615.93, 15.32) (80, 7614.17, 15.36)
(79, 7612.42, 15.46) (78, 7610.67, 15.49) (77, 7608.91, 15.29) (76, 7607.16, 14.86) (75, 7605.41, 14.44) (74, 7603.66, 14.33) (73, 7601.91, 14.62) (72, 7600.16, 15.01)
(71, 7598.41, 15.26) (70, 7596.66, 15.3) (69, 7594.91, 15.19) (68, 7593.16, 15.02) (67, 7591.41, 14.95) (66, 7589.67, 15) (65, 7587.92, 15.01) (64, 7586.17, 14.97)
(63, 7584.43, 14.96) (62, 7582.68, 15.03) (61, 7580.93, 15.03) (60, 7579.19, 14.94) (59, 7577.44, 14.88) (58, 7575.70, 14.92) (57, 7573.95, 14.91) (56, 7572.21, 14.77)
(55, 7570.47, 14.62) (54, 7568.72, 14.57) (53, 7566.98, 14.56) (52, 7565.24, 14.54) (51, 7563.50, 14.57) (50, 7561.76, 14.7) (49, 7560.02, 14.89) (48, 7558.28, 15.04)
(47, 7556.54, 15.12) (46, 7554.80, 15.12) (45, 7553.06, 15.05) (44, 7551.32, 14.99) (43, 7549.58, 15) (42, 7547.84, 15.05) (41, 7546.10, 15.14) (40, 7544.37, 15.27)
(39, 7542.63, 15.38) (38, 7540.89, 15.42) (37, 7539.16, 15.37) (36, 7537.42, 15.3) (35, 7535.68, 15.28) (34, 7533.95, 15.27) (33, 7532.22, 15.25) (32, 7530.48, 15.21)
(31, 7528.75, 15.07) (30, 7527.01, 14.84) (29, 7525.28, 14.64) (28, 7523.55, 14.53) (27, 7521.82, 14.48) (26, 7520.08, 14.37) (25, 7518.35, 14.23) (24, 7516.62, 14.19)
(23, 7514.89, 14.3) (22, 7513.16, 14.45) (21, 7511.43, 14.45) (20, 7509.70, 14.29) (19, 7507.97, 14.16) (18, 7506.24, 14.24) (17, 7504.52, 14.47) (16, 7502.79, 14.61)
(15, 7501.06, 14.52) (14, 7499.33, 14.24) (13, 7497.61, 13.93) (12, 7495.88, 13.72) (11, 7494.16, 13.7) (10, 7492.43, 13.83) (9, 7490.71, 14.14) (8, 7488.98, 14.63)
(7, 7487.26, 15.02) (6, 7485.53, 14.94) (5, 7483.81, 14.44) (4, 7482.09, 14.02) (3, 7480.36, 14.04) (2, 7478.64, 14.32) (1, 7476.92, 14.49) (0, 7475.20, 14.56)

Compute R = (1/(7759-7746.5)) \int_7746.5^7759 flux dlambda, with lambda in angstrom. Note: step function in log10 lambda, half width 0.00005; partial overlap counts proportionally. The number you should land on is 14.3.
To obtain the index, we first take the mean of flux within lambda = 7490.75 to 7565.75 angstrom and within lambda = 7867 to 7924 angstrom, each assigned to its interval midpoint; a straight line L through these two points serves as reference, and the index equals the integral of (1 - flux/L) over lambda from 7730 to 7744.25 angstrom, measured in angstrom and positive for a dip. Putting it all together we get 0.5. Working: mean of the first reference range 14.7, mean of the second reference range 14.3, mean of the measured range 13.9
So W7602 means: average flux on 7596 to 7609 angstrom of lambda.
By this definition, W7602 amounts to 14.9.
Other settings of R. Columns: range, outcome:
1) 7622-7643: 15.1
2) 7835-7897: 14.4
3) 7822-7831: 14.5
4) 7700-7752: 14.6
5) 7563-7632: 15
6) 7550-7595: 14.9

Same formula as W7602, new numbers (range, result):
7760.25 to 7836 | 14.7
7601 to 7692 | 14.8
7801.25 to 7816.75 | 14.7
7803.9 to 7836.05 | 14.6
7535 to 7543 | 15.3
